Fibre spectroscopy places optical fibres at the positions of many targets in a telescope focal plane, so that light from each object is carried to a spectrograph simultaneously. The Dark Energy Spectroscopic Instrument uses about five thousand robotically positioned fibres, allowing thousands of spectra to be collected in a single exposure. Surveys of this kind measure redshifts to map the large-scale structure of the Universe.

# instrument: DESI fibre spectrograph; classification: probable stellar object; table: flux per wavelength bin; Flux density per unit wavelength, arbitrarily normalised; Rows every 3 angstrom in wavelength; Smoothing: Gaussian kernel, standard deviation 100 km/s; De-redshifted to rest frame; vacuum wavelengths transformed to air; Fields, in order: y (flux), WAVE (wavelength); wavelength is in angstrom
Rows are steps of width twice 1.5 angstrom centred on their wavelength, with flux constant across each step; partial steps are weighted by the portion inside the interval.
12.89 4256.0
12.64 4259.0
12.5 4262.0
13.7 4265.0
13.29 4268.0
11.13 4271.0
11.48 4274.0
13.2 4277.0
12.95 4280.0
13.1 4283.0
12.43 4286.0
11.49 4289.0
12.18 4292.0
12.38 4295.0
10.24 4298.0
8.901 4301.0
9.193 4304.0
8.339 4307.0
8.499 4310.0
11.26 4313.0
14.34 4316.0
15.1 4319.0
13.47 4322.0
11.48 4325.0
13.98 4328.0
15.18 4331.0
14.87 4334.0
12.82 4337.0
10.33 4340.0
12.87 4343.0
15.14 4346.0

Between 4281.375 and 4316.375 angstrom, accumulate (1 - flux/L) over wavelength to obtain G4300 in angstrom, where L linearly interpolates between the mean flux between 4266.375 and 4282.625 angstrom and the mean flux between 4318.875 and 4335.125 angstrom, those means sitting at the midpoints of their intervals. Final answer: 5.8 angstrom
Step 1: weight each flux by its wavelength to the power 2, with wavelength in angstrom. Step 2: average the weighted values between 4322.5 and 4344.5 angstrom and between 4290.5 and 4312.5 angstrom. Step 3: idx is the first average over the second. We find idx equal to 1.33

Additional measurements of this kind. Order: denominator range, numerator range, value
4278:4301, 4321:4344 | 1.12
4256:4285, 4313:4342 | 1.08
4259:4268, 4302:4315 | 0.74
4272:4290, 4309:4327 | 1.02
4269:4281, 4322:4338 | 1.15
